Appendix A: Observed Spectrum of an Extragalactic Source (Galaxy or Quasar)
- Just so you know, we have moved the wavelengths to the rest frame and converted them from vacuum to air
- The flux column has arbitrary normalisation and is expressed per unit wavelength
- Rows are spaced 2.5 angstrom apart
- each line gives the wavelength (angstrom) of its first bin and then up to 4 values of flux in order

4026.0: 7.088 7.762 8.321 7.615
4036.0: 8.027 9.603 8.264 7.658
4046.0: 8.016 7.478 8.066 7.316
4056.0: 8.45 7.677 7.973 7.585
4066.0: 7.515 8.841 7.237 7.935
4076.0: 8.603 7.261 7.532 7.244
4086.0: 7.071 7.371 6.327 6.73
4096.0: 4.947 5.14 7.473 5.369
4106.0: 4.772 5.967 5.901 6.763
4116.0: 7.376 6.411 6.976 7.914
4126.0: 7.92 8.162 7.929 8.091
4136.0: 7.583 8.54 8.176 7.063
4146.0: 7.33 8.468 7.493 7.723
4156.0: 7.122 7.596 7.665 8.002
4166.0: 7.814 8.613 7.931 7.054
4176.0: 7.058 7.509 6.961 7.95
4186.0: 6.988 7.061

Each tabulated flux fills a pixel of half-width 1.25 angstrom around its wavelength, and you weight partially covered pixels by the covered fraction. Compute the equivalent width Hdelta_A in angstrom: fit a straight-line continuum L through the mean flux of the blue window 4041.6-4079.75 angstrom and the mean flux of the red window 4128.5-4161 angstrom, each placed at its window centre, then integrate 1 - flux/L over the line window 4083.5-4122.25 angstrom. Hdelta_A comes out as 7.3 angstrom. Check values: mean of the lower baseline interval 7.85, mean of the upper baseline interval 7.77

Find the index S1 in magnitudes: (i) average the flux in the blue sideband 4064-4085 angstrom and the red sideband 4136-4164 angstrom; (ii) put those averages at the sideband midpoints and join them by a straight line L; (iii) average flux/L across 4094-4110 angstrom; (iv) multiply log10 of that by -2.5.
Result 0.339 mag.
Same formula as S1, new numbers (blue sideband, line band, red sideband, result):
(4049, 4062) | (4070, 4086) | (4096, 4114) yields -0.10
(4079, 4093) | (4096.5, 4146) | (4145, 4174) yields 0.06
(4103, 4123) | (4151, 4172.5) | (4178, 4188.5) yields -0.12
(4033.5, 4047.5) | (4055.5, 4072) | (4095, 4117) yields -0.06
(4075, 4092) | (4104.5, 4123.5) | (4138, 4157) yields 0.18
